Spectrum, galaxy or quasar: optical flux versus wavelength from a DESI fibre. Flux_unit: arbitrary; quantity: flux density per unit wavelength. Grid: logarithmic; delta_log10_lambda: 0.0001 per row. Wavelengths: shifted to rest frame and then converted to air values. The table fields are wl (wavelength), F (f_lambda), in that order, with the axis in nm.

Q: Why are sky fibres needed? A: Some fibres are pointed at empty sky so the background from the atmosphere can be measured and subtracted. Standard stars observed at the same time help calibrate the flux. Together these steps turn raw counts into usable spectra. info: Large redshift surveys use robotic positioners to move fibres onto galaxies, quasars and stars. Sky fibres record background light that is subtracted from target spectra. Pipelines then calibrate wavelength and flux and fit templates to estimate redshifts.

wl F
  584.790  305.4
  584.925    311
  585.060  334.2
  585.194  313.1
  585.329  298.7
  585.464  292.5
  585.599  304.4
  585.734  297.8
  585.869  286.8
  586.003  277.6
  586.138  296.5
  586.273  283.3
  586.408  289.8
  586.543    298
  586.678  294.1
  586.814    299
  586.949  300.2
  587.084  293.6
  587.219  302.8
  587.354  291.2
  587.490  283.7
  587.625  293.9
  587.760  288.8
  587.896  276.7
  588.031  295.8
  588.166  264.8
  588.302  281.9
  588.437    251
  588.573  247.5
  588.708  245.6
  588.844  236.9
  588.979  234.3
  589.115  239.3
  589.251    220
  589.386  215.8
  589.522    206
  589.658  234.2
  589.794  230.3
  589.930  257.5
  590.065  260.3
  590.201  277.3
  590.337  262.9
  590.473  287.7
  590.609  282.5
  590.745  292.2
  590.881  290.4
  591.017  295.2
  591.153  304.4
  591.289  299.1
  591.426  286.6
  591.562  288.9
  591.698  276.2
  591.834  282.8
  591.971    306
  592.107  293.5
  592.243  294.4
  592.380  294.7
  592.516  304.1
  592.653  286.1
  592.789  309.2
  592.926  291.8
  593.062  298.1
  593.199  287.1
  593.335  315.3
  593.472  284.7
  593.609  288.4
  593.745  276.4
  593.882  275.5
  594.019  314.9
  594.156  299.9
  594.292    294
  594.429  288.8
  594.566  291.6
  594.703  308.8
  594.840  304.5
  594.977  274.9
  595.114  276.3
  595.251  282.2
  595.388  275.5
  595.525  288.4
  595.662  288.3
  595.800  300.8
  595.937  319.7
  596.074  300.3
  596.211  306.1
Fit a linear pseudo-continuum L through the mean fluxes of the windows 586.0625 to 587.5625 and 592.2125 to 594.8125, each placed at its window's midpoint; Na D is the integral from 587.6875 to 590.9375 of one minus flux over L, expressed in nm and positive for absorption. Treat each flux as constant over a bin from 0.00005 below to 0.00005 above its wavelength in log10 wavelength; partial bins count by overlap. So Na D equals 0.41 nm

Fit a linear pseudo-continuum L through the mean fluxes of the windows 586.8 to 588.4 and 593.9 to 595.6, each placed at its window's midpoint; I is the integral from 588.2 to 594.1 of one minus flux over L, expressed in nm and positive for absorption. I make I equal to 0.31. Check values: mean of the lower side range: 288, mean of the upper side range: 291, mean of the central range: 275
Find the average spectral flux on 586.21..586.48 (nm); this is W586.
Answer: 287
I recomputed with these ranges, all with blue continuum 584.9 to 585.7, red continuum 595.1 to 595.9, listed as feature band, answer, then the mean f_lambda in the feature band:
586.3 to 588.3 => 0.09 nm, 290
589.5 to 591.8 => 0.18 nm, 274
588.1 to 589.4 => 0.24 nm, 245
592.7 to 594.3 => -0.02 nm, 295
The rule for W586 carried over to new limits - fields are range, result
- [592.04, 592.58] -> 297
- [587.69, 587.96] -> 283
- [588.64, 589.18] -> 239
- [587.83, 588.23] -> 280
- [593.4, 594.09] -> 288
